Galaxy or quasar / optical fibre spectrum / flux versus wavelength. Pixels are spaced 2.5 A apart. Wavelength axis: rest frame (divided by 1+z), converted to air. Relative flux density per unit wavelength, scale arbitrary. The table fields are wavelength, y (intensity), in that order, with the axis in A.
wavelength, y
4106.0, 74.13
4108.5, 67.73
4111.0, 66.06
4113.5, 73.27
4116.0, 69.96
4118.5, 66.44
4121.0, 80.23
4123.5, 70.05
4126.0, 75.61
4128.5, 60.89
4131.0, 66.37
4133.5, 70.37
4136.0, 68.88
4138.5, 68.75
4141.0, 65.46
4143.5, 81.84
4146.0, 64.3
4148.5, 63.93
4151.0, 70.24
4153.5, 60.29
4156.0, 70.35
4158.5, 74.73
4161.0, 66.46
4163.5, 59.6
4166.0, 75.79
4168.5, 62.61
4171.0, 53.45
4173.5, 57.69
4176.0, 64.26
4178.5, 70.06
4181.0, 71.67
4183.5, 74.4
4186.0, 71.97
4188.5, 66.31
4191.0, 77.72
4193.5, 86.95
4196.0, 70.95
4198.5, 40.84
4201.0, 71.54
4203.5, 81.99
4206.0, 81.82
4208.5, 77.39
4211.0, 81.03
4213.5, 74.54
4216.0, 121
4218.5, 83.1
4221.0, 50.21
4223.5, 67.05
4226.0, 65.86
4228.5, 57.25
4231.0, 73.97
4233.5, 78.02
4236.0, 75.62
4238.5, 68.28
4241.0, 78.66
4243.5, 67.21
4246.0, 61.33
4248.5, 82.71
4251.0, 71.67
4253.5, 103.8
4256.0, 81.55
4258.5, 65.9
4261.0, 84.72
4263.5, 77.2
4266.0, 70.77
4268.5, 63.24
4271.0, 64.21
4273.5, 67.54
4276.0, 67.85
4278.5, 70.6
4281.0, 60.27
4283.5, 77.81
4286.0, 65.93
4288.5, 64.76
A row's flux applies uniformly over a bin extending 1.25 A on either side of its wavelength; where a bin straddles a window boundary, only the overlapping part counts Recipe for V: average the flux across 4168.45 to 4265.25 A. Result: 73.3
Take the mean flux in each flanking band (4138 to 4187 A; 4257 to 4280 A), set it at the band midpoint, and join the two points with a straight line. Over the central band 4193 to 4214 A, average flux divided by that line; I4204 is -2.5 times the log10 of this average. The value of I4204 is -0.08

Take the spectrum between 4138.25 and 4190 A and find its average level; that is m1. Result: 67.4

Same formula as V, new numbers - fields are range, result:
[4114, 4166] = 69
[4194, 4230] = 73.5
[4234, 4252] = 72.5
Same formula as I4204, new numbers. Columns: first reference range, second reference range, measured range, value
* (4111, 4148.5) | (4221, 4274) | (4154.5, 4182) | 0.07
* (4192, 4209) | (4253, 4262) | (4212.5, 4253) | 0.06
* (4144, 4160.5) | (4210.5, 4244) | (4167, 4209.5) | 0.02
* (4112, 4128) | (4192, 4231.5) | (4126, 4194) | 0.07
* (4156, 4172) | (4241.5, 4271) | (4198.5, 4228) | -0.07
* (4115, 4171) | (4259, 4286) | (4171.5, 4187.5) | 0.02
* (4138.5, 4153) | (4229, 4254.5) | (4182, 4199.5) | 0.02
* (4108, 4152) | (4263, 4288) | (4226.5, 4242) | -0.05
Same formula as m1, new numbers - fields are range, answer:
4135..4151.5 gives 69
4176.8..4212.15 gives 73.1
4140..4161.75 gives 68.7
